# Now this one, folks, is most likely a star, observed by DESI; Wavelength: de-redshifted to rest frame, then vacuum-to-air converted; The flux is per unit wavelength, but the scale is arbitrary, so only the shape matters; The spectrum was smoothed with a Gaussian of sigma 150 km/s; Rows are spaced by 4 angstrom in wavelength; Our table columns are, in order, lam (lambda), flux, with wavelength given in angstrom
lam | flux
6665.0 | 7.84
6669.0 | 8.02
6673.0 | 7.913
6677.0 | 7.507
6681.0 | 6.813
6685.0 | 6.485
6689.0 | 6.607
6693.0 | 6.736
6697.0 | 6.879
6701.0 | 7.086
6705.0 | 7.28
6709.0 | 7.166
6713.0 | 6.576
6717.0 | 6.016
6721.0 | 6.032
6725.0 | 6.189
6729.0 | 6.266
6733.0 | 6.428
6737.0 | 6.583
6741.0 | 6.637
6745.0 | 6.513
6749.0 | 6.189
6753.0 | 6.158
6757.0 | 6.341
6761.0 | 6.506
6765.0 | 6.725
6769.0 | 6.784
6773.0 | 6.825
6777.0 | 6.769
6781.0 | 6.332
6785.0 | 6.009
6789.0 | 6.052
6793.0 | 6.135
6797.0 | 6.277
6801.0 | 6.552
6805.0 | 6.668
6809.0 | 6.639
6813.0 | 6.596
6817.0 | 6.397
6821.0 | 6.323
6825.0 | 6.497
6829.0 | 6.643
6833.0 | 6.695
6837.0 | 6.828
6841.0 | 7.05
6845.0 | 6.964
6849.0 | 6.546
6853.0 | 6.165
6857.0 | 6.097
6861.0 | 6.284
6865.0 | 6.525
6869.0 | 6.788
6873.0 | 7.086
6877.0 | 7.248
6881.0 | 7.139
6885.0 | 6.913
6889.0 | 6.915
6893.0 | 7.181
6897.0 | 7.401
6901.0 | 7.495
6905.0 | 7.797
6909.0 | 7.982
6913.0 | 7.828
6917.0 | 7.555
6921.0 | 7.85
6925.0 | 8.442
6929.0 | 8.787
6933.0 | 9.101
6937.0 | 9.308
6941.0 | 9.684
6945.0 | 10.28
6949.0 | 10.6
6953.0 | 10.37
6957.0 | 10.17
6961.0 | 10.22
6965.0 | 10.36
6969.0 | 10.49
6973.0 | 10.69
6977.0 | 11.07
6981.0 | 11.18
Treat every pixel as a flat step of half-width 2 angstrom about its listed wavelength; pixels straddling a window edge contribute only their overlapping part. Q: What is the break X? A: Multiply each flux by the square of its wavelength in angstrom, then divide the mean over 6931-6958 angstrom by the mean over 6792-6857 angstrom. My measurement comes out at 1.6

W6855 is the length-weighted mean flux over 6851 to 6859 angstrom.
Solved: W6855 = 6.13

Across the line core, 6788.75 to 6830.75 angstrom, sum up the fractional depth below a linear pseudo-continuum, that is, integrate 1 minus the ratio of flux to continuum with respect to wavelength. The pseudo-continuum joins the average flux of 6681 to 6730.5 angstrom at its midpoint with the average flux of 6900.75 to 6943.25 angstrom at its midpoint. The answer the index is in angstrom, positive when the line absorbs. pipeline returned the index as 5.8 angstrom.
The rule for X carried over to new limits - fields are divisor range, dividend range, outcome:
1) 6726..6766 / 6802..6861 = 1.05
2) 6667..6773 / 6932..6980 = 1.64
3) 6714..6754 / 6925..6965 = 1.65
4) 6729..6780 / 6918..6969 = 1.55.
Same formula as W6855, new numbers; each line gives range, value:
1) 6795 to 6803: 6.41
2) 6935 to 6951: 9.97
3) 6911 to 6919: 7.69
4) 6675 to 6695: 6.83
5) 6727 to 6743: 6.48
